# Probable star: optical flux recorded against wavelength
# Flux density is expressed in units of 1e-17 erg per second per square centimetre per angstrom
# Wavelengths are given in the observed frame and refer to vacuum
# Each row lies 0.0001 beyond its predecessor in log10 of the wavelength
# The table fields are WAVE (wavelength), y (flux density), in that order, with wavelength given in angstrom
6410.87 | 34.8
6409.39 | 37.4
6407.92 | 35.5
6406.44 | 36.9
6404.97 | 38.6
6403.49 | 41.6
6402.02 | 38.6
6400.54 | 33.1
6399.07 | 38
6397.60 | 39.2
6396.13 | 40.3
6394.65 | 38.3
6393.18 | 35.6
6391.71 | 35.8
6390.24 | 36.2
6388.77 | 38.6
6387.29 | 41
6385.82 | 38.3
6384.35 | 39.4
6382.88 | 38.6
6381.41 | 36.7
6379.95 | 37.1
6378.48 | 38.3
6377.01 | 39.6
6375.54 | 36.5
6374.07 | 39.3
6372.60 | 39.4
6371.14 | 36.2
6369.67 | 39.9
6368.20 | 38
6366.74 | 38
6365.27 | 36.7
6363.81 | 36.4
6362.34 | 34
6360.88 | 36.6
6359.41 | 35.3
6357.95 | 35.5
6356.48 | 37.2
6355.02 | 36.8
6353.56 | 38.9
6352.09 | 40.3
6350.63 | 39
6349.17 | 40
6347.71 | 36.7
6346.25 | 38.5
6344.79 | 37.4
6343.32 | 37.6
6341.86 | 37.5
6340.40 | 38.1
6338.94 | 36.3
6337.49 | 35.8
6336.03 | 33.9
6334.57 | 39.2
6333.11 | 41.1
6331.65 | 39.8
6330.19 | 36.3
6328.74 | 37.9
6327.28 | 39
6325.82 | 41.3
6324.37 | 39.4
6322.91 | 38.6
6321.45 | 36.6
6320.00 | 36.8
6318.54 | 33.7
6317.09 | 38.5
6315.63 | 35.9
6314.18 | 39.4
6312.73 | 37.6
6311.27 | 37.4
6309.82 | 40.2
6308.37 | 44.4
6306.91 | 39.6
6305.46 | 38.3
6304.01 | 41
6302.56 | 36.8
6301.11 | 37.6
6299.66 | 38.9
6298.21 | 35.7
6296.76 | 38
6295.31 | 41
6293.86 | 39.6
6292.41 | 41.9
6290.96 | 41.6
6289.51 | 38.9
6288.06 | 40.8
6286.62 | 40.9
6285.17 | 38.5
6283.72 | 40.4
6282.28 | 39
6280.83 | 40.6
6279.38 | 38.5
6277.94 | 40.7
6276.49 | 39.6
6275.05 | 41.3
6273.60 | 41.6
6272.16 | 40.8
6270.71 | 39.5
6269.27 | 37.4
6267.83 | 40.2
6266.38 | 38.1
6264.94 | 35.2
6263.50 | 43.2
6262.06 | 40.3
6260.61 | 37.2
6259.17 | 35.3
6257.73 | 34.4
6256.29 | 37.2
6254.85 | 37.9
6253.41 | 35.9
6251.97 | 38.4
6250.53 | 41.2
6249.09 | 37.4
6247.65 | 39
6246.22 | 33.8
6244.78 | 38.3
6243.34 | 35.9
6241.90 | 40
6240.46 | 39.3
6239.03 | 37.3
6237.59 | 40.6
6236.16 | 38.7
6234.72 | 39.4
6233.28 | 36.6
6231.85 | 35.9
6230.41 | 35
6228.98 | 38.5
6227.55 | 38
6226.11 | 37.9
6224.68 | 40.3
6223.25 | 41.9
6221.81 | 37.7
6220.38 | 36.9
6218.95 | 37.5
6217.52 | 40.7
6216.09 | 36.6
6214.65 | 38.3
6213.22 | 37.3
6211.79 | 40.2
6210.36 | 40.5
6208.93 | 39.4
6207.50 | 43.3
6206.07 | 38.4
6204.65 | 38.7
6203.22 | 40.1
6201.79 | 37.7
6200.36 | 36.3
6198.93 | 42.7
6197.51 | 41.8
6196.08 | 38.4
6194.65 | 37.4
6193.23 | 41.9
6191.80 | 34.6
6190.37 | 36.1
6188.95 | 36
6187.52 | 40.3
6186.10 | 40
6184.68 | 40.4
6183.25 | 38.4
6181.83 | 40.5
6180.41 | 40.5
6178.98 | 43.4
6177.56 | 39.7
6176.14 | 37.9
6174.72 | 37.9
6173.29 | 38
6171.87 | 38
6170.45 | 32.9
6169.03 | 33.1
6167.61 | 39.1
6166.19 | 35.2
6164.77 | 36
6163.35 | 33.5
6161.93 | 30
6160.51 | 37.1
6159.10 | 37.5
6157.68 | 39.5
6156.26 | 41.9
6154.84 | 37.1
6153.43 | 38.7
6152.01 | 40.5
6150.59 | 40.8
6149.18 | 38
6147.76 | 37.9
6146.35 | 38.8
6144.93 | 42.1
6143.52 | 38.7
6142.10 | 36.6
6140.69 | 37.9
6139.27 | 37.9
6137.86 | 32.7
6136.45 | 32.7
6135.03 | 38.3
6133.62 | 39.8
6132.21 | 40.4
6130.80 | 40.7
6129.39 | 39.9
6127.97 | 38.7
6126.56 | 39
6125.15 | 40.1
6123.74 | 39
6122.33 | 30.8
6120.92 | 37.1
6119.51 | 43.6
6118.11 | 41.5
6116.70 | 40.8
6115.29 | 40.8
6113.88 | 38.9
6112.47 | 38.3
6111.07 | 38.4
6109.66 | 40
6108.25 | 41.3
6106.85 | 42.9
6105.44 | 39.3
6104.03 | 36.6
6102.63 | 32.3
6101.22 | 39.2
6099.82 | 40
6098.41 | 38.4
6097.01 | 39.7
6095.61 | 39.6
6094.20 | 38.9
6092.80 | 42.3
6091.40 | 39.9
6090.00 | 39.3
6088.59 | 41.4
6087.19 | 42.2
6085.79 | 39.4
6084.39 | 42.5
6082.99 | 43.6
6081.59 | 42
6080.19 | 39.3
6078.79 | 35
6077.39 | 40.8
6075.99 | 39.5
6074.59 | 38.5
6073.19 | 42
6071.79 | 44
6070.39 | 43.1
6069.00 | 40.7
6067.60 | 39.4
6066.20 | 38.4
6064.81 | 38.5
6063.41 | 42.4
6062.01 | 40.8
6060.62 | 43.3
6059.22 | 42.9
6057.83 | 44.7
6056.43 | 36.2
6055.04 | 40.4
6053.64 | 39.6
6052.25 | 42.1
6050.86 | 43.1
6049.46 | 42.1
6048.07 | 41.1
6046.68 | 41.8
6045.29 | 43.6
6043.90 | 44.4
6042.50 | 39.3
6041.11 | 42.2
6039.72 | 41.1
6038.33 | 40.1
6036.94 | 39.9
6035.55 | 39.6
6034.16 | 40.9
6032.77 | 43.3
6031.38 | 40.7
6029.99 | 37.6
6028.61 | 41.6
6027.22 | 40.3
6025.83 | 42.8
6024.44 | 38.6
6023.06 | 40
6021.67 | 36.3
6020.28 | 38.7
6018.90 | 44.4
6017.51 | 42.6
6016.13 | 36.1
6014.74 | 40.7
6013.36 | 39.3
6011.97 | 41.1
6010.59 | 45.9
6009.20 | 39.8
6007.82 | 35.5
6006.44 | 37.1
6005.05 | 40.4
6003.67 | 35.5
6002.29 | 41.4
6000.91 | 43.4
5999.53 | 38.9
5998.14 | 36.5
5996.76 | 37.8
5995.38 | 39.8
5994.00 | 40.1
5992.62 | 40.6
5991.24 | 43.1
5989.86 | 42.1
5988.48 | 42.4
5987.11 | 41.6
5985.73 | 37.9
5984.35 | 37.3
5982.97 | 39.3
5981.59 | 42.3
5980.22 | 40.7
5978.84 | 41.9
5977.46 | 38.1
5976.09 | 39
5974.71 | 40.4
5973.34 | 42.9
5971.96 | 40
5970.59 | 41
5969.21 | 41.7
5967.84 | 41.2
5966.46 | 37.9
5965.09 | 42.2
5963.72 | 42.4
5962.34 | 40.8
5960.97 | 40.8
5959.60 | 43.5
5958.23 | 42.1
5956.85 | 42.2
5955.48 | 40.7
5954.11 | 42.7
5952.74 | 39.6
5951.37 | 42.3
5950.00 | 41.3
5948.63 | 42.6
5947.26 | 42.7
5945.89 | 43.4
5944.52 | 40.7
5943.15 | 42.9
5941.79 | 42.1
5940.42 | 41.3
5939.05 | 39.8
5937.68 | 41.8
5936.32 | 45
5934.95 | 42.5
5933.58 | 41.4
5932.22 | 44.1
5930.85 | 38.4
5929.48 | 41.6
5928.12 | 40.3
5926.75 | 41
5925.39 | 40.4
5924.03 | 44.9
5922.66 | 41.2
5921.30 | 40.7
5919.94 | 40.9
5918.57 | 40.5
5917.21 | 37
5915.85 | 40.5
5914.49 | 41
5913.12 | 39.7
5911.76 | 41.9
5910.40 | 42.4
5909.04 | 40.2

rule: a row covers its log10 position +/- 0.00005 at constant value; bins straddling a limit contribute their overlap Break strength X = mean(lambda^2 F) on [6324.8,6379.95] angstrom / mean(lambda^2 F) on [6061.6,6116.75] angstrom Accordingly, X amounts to 1.0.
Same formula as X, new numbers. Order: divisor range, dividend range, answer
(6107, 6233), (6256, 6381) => 1.05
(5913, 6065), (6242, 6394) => 1.04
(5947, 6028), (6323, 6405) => 1.06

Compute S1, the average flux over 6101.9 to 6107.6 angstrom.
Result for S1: 37.8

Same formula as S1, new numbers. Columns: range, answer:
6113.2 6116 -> 39.8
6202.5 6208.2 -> 40.1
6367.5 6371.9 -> 38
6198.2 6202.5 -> 38.9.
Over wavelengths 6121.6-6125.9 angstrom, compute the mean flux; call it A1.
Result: 36.7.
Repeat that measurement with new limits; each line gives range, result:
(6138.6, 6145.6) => 38.6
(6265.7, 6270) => 38.6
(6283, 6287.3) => 39.9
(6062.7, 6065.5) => 40.3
